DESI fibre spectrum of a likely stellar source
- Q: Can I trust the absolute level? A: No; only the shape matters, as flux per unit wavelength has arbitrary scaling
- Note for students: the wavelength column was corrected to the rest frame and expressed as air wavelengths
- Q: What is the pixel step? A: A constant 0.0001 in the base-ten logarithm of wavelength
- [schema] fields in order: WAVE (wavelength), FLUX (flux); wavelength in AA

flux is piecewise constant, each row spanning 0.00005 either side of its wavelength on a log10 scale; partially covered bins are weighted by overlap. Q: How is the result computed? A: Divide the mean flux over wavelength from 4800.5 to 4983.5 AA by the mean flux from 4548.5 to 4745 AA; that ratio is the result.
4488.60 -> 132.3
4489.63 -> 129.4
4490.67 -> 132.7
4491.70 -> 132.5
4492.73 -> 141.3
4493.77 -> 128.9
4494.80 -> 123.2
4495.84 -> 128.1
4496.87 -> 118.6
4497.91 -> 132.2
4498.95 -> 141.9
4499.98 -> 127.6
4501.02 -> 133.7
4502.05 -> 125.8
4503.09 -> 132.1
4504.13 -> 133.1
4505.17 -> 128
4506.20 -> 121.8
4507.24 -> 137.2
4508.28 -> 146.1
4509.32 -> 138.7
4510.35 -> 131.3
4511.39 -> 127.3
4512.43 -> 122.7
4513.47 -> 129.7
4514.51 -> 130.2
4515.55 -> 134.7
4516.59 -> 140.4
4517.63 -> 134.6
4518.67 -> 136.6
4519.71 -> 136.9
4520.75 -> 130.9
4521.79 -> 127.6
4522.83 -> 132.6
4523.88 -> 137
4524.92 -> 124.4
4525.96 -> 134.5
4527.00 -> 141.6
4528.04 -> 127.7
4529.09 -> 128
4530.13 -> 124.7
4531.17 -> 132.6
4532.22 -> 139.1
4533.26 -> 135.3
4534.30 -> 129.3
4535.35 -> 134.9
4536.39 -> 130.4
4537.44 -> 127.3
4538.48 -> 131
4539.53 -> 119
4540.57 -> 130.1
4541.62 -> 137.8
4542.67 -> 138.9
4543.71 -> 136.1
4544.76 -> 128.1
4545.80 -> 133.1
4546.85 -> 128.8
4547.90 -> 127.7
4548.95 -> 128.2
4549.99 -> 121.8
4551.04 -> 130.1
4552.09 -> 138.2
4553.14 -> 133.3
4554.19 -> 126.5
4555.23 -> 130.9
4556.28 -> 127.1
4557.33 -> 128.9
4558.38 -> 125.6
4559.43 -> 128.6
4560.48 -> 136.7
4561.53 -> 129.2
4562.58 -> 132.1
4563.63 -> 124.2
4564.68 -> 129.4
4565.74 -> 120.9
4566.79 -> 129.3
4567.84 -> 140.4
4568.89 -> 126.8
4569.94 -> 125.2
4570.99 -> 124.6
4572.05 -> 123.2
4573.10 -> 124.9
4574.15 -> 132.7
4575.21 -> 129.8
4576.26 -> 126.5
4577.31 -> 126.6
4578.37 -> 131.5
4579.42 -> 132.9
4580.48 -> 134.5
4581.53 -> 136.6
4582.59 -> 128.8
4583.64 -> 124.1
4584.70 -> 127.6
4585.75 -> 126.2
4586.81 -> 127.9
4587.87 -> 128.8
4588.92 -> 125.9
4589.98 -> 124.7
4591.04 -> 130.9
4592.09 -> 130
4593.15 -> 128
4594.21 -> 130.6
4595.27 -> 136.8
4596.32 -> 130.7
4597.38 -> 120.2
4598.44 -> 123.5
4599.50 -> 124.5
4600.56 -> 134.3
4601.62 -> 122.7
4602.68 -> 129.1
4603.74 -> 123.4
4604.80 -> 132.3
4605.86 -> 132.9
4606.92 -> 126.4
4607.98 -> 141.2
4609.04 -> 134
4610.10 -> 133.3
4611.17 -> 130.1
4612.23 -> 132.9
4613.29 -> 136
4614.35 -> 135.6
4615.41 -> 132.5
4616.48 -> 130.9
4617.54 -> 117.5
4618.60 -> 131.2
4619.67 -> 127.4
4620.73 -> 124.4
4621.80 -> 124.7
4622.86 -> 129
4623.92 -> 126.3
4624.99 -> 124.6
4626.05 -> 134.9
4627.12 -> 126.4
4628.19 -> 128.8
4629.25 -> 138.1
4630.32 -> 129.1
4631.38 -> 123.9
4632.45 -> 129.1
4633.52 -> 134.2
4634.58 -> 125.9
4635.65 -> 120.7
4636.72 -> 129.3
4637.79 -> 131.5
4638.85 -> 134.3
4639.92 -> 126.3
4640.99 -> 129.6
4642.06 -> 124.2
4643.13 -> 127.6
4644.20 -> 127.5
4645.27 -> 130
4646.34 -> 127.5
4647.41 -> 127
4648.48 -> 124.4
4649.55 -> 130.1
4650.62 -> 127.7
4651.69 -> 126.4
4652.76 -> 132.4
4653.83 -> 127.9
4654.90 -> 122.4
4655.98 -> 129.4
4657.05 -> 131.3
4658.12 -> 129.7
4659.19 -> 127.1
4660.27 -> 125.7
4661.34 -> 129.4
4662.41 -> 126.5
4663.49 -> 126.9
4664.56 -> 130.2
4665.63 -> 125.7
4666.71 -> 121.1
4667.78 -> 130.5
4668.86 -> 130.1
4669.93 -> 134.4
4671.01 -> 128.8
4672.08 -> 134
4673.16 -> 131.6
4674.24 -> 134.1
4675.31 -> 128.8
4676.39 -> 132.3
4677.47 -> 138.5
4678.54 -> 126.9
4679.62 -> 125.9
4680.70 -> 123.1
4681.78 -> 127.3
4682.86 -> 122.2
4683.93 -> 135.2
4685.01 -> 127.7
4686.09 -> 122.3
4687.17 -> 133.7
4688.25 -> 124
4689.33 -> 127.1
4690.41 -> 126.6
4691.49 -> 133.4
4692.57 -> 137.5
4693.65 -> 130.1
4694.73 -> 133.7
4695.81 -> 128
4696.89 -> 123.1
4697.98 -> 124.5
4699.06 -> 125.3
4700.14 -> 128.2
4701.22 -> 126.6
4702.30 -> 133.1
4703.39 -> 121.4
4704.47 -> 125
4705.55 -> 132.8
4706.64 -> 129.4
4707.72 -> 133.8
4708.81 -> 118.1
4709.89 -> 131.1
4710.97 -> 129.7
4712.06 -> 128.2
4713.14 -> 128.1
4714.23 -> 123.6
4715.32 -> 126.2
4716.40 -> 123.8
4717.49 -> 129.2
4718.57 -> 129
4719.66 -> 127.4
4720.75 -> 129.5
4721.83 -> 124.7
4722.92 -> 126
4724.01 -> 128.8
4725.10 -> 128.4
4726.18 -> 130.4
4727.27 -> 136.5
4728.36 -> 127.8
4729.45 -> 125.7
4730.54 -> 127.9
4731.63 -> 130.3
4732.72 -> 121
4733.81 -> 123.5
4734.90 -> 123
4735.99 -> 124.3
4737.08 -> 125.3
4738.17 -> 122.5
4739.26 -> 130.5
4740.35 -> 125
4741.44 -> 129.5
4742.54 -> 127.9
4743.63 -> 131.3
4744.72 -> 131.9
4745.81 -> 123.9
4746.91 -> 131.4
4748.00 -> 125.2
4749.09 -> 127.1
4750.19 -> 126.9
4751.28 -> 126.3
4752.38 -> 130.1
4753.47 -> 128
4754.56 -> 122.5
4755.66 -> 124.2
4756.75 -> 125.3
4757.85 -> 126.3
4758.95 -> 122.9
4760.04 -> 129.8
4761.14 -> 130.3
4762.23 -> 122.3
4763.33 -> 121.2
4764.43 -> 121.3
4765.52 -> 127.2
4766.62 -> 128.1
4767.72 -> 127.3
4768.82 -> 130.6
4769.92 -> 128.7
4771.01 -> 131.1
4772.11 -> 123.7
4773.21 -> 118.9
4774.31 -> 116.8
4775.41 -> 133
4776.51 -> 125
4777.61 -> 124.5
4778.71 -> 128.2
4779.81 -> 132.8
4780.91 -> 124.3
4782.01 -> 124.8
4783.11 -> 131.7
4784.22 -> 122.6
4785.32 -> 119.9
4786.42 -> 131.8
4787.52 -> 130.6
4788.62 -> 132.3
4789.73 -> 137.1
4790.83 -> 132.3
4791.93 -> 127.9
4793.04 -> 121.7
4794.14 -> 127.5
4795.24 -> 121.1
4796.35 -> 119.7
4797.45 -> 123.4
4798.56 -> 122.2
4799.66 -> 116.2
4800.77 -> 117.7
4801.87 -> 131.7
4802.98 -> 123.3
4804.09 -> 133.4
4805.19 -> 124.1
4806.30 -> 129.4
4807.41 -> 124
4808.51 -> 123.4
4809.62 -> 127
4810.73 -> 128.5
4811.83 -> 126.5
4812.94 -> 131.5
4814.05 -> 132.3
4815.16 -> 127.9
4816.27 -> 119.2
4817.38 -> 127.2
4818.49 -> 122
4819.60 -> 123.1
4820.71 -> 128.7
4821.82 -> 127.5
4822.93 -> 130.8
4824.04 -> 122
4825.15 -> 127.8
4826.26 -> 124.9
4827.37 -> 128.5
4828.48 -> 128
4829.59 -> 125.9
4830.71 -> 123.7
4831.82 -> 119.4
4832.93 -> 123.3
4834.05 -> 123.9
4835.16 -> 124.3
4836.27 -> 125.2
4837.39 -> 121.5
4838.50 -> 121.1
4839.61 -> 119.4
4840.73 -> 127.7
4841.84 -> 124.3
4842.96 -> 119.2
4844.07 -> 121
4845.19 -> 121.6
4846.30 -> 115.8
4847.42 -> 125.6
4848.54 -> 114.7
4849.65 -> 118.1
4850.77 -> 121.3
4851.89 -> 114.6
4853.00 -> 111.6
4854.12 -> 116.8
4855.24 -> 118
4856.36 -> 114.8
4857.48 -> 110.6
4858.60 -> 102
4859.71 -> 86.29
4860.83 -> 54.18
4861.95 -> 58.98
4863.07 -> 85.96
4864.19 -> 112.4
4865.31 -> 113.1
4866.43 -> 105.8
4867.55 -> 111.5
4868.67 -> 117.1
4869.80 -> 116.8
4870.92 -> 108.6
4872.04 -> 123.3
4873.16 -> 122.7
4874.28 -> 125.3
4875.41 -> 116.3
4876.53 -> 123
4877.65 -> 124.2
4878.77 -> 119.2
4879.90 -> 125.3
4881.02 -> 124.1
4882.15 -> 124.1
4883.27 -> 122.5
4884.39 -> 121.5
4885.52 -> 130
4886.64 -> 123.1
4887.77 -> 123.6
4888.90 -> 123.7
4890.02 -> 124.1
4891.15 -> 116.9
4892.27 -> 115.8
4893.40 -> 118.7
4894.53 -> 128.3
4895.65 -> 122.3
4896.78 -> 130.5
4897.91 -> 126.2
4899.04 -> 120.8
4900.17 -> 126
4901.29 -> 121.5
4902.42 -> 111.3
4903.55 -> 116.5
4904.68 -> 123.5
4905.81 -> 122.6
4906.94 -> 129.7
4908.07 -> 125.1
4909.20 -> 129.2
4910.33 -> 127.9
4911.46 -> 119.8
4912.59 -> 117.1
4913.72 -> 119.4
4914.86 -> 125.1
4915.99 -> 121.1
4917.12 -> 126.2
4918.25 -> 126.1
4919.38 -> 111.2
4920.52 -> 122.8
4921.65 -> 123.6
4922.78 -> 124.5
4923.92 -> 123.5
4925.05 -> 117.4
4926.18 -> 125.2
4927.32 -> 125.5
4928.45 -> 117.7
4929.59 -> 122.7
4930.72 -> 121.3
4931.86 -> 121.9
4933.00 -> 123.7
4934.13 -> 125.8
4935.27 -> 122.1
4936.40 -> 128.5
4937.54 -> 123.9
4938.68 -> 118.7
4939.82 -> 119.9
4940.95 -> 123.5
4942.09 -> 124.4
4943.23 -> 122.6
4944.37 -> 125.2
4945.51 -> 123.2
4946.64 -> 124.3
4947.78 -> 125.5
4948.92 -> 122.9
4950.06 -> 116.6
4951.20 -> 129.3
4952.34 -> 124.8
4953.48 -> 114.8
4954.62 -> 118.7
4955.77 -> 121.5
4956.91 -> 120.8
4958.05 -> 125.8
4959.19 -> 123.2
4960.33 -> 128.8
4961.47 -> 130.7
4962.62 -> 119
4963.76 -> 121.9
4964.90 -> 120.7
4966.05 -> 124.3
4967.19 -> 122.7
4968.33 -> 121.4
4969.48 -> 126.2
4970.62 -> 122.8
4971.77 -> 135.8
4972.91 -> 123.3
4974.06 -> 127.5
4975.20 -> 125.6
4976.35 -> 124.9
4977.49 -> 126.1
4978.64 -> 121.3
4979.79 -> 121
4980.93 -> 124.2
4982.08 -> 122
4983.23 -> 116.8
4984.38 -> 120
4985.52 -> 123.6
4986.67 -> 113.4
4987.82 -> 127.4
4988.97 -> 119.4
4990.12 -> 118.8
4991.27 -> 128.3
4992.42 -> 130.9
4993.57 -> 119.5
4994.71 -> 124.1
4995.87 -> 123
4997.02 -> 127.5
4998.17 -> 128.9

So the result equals 0.94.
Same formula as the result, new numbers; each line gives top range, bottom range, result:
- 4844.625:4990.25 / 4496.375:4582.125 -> 0.92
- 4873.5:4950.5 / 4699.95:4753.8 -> 0.96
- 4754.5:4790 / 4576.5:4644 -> 0.98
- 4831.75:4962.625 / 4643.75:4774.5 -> 0.94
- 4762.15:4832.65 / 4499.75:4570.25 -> 0.96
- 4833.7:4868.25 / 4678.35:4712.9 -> 0.87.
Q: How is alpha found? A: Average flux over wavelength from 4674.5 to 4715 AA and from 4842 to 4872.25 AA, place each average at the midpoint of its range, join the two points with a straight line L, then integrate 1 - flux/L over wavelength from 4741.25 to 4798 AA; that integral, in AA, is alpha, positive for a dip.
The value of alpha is -3.5 AA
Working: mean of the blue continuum 128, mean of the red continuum 109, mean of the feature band 127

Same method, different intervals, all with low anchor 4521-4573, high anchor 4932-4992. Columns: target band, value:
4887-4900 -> 0.15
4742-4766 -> 0.03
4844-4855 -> 0.63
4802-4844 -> 0.04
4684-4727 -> -0.19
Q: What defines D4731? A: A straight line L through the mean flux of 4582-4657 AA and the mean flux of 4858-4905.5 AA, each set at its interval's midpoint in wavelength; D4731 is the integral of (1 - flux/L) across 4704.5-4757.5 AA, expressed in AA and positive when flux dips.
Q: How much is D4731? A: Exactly -1.8 AA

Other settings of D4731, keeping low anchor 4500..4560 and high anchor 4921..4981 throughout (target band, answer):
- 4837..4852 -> 0.6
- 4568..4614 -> 0.3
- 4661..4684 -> -0.1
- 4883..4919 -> 0.4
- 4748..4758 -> 0.1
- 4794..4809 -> 0.3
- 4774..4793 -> -0.2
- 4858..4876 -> 3.0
